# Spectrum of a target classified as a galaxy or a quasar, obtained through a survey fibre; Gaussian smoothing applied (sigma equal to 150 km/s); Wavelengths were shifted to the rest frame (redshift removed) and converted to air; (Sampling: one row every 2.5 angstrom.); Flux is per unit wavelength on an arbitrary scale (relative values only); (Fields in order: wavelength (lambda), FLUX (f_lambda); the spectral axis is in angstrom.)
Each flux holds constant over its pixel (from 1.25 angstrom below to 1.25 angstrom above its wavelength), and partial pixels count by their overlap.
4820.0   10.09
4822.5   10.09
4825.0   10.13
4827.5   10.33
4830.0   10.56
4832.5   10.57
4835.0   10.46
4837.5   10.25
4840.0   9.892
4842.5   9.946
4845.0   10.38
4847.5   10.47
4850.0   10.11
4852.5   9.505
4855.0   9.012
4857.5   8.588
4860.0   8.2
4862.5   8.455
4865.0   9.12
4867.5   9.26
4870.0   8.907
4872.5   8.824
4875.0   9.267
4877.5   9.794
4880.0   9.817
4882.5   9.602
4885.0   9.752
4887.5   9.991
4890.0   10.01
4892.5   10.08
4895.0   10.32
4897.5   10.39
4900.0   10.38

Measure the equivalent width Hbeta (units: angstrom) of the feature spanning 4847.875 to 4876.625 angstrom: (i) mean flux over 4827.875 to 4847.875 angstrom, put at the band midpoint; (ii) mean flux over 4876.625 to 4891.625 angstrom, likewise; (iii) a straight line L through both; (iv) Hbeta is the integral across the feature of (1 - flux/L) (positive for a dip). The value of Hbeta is 2.8 angstrom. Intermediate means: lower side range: 10.3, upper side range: 9.83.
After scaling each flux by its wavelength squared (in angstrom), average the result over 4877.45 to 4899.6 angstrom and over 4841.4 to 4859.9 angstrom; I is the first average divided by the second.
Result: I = 1.1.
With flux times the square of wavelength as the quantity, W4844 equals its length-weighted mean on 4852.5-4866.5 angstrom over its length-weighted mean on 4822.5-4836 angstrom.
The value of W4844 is 0.85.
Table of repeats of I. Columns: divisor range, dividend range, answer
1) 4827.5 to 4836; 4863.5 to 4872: 0.87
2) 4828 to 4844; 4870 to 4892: 0.95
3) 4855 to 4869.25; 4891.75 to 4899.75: 1.19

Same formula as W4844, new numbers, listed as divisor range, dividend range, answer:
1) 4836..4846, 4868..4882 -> 0.94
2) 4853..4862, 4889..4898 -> 1.19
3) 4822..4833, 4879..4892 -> 0.98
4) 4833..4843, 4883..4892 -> 0.99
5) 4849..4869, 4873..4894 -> 1.09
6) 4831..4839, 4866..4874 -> 0.88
